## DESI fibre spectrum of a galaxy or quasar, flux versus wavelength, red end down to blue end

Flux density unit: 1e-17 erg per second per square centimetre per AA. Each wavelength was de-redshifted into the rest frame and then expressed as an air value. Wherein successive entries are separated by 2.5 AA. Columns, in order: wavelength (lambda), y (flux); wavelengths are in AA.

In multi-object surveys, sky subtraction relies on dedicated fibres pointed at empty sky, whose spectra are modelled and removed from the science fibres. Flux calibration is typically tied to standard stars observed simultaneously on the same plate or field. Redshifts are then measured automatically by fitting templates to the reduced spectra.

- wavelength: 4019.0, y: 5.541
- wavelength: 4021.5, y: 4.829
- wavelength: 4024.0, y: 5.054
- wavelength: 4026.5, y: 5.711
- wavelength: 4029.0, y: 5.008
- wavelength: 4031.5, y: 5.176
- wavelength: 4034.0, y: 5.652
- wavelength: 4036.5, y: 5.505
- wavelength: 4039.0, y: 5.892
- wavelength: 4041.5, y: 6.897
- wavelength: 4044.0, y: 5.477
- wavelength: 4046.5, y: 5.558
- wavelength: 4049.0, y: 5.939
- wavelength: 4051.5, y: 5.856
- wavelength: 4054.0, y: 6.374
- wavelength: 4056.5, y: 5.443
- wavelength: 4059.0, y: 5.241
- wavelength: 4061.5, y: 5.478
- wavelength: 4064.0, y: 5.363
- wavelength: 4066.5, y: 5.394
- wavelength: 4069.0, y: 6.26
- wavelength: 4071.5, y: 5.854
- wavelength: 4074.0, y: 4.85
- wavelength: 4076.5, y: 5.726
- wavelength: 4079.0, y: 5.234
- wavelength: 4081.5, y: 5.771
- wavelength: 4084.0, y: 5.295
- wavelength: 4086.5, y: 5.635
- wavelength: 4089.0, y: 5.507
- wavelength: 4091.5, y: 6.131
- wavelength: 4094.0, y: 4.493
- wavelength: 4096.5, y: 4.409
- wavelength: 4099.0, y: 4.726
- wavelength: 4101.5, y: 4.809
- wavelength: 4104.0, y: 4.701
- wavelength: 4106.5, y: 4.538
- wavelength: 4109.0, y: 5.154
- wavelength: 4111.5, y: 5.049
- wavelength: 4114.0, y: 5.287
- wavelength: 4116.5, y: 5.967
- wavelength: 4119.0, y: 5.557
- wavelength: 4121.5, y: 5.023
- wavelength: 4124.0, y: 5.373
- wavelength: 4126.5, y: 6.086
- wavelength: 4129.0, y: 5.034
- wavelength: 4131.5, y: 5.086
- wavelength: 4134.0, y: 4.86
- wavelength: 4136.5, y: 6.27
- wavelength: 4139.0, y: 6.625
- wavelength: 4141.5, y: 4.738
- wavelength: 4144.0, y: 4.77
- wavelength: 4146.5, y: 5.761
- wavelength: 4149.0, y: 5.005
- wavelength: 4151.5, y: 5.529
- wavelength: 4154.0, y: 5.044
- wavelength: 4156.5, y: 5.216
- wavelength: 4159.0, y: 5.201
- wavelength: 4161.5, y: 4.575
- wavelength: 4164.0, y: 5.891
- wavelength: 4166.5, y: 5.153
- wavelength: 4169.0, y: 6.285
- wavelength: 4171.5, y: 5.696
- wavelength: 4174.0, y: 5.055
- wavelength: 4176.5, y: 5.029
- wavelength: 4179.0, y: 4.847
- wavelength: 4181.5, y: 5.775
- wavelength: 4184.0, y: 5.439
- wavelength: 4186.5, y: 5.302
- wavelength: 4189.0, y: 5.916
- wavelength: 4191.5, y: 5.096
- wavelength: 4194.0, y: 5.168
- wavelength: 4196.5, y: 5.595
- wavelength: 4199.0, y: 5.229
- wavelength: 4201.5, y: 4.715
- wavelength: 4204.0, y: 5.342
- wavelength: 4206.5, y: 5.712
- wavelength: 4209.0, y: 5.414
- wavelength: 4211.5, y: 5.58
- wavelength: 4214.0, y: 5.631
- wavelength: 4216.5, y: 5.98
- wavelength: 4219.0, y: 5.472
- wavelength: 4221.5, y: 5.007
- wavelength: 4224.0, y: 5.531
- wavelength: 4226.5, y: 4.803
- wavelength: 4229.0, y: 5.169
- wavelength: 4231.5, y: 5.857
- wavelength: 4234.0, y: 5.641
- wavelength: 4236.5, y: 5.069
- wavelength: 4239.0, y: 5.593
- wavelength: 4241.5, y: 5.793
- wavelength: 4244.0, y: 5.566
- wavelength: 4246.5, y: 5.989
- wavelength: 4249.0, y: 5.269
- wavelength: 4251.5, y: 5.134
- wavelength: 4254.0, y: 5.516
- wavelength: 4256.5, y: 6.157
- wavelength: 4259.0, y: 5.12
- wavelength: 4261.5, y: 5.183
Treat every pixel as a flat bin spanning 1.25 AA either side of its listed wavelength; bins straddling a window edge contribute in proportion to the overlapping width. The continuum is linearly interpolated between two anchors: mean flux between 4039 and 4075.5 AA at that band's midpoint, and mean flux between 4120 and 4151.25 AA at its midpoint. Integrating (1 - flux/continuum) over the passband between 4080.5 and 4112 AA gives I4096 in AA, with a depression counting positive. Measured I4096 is 2.7 AA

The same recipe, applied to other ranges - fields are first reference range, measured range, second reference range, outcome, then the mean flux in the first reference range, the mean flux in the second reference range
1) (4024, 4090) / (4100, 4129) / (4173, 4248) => 1.7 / 5.61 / 5.41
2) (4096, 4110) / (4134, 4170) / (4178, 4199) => -2.1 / 4.73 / 5.39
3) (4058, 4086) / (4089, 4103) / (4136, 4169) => 1.3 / 5.5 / 5.38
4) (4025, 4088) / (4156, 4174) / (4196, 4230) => 0.1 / 5.62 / 5.37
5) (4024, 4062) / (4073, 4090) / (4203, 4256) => 0.6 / 5.66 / 5.49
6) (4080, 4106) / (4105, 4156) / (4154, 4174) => -0.7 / 5.13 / 5.38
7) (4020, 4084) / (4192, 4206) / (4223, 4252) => 0.6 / 5.58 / 5.46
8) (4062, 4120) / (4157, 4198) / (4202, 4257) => 0.3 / 5.29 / 5.49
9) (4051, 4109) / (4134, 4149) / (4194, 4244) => -0.4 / 5.34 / 5.42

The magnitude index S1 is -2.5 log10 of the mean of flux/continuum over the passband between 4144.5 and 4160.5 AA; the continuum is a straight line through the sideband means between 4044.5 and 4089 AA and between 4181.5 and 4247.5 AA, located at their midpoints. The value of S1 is 0.05 mag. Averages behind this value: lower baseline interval 5.6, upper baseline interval 5.45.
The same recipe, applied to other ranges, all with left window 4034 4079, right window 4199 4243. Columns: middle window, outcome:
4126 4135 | 0.07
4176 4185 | 0.04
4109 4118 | 0.04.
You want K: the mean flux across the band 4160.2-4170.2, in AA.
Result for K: 5.47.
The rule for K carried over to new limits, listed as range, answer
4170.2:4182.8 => 5.29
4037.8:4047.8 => 5.96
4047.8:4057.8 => 5.9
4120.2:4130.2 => 5.38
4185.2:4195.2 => 5.37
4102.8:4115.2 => 4.95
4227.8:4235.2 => 5.56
